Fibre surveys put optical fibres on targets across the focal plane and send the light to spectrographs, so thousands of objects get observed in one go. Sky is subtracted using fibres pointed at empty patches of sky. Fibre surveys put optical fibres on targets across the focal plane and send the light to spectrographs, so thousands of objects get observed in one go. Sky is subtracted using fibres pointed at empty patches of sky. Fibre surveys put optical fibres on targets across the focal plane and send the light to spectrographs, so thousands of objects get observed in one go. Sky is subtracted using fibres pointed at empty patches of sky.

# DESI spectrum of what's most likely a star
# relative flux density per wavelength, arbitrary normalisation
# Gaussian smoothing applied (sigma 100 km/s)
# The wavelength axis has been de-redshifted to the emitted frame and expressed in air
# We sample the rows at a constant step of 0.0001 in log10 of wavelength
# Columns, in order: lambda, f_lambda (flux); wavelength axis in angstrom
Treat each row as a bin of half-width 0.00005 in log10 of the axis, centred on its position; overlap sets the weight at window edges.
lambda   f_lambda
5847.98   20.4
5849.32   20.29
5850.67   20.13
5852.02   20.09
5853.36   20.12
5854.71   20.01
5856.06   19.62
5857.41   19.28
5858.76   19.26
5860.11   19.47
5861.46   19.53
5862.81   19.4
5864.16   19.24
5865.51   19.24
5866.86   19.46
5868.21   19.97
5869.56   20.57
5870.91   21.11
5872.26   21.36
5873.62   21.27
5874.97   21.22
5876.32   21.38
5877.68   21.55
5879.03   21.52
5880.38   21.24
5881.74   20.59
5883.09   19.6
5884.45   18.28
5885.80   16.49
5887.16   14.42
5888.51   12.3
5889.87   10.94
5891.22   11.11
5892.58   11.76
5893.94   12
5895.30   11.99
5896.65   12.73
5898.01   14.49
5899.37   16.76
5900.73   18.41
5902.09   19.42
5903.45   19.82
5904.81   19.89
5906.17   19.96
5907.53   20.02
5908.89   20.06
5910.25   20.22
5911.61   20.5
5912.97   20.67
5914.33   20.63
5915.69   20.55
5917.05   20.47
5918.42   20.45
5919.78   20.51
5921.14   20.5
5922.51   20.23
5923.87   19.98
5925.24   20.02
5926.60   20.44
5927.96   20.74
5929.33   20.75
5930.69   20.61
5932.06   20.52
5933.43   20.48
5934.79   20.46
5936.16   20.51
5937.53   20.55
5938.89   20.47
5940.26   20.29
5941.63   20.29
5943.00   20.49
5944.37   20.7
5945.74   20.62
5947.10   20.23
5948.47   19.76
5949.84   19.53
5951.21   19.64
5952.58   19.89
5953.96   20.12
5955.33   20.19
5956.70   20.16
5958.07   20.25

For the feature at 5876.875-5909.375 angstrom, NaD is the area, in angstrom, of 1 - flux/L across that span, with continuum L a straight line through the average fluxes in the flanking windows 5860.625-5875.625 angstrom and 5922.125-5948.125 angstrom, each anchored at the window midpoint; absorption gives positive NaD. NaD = 5.5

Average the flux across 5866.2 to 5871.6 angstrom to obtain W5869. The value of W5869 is 20.3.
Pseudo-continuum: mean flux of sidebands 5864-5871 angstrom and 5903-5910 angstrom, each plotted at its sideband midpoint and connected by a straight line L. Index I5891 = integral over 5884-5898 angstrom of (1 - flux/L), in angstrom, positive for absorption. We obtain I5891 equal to 4.7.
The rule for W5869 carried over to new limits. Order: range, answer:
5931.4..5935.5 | 20.5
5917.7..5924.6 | 20.3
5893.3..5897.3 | 12.3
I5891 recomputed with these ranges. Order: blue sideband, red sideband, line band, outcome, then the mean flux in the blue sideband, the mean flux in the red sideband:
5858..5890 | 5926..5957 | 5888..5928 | 3.89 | 19.3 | 20.3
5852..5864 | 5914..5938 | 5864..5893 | 2.06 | 19.6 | 20.5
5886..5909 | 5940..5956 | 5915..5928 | -1.94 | 15.6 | 20.1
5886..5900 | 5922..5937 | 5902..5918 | -3.72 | 13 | 20.4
